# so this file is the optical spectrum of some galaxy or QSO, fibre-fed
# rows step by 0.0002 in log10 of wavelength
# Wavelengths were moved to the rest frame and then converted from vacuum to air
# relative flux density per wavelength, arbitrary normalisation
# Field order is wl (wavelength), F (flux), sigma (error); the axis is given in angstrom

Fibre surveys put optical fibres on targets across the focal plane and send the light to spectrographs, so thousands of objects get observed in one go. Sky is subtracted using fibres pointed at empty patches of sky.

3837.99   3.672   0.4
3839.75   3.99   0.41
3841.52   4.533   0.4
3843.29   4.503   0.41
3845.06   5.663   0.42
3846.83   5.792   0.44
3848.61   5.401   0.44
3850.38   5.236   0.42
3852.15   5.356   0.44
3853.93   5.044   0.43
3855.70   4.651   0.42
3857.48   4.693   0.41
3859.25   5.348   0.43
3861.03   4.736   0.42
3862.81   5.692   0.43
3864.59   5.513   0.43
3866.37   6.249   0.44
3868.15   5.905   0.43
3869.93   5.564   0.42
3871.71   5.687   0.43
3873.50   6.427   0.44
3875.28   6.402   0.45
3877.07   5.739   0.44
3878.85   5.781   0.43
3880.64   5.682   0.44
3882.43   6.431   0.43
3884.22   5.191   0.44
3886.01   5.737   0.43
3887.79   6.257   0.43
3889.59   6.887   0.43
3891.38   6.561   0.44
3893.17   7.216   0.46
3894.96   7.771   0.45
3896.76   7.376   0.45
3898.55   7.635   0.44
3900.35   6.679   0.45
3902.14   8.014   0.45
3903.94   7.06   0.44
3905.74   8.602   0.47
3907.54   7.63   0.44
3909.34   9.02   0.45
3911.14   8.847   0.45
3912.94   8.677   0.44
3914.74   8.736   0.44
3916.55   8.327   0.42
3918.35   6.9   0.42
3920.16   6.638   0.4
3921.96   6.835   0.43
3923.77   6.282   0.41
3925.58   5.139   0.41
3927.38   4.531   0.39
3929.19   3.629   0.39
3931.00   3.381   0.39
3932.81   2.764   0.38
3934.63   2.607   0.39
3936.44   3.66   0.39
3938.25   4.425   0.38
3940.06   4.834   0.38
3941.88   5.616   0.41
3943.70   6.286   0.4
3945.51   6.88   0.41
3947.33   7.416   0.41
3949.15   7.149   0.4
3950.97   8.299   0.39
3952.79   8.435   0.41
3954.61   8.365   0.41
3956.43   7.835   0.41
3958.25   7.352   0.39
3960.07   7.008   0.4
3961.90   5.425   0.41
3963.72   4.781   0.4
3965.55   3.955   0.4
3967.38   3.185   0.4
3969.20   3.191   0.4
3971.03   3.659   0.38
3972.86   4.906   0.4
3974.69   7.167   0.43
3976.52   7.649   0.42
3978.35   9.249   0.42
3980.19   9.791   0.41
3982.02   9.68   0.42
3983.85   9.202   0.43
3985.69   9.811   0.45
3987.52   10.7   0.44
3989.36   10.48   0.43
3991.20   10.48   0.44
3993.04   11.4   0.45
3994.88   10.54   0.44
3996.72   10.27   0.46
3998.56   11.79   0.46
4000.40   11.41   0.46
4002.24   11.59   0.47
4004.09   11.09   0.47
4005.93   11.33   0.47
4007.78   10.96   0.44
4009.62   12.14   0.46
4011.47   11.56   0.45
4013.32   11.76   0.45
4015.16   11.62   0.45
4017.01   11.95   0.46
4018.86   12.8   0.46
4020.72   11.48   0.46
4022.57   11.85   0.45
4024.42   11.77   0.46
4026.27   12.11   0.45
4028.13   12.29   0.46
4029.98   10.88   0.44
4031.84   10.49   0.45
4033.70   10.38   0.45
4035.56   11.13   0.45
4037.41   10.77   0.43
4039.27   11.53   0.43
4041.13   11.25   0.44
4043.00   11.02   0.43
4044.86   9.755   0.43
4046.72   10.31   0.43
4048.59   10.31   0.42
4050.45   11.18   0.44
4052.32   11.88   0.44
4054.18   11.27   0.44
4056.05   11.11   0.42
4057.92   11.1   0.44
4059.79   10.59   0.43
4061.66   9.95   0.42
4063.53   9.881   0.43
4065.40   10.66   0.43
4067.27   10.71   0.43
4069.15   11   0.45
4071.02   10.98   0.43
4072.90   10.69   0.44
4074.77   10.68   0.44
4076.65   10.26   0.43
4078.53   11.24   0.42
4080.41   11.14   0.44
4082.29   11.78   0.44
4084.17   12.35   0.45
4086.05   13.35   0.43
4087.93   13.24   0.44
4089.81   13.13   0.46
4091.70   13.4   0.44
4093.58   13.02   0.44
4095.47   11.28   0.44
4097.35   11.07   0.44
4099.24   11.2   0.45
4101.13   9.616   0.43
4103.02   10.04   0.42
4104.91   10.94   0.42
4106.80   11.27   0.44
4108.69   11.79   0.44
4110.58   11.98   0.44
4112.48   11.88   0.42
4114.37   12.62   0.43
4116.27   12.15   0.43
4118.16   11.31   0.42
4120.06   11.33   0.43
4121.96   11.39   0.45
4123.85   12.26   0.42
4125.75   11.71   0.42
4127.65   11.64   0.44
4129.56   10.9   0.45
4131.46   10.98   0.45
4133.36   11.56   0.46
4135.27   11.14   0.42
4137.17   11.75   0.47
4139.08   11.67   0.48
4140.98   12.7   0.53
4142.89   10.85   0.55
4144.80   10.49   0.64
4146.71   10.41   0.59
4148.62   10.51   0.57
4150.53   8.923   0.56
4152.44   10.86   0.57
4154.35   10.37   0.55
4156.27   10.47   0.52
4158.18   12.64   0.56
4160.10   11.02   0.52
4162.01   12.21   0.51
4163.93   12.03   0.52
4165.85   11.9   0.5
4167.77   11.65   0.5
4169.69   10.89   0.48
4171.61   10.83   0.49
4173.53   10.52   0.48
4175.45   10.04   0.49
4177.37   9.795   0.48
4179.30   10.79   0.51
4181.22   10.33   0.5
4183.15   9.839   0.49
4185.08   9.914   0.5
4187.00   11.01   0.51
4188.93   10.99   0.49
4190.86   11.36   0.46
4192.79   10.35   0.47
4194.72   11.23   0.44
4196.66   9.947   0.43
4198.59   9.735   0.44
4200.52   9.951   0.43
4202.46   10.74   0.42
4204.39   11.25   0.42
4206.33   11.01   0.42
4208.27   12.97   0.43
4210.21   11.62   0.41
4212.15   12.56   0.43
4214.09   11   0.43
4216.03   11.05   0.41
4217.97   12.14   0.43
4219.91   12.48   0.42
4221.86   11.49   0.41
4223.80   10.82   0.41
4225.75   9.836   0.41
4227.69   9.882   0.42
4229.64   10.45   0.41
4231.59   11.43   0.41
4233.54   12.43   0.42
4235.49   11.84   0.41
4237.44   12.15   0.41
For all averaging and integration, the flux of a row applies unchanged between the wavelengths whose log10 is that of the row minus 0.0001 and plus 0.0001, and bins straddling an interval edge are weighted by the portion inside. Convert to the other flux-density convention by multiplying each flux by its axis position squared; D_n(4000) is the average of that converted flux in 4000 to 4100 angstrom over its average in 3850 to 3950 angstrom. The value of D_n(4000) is 2.00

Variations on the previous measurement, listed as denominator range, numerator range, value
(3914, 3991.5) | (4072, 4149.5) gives 1.90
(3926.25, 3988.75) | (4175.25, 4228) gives 1.95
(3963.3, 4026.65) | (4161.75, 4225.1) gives 1.25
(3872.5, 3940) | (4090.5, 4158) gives 1.99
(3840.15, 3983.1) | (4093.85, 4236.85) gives 2.04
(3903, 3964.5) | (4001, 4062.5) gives 1.83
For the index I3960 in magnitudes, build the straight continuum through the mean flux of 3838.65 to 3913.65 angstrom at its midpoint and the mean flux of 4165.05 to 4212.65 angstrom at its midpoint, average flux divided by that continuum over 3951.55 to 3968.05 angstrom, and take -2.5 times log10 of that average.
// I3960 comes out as 0.17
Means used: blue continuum 6.21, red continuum 10.8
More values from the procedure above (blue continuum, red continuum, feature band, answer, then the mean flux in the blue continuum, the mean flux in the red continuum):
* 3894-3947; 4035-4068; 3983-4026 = -0.21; 6.38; 10.8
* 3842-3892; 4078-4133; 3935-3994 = 0.15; 5.63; 11.7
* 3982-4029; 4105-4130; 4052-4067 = 0.07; 11.3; 11.7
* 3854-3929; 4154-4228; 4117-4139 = -0.14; 6.52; 11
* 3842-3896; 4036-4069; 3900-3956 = 0.13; 5.77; 10.8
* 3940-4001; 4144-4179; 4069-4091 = -0.22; 7.8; 10.9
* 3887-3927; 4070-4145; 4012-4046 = -0.15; 7.38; 11.6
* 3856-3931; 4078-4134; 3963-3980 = 0.47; 6.49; 11.7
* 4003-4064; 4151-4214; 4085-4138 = -0.06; 11.2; 10.9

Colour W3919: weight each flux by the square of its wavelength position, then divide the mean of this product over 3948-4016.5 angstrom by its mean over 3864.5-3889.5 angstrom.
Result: 1.6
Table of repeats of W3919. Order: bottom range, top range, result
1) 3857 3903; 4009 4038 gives 2.00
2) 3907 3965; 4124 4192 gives 1.94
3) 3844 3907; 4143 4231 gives 2.08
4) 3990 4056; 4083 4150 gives 1.08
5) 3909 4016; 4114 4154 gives 1.58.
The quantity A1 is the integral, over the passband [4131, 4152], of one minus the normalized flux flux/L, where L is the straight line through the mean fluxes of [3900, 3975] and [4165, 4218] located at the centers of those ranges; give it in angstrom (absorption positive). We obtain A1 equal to -2.2 angstrom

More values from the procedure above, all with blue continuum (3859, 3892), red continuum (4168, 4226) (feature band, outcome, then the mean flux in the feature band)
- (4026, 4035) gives -3.1 angstrom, 11.2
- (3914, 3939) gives 5.2 angstrom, 5.25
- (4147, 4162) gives -0.8 angstrom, 10.8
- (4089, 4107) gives -4.1 angstrom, 11.5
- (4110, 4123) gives -2.9 angstrom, 11.8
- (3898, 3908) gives -2.0 angstrom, 7.6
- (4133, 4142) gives -1.6 angstrom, 11.8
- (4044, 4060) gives -4.1 angstrom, 10.8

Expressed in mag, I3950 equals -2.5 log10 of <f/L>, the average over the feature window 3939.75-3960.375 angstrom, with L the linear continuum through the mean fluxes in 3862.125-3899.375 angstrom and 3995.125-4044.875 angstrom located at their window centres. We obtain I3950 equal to 0.22 mag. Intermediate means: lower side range 6.27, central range 7.19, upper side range 11.4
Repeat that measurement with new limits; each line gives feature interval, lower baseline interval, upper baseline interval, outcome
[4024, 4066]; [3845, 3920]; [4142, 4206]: -0.23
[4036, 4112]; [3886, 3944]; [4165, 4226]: -0.24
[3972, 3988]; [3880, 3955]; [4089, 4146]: -0.07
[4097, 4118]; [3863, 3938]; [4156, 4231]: -0.18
